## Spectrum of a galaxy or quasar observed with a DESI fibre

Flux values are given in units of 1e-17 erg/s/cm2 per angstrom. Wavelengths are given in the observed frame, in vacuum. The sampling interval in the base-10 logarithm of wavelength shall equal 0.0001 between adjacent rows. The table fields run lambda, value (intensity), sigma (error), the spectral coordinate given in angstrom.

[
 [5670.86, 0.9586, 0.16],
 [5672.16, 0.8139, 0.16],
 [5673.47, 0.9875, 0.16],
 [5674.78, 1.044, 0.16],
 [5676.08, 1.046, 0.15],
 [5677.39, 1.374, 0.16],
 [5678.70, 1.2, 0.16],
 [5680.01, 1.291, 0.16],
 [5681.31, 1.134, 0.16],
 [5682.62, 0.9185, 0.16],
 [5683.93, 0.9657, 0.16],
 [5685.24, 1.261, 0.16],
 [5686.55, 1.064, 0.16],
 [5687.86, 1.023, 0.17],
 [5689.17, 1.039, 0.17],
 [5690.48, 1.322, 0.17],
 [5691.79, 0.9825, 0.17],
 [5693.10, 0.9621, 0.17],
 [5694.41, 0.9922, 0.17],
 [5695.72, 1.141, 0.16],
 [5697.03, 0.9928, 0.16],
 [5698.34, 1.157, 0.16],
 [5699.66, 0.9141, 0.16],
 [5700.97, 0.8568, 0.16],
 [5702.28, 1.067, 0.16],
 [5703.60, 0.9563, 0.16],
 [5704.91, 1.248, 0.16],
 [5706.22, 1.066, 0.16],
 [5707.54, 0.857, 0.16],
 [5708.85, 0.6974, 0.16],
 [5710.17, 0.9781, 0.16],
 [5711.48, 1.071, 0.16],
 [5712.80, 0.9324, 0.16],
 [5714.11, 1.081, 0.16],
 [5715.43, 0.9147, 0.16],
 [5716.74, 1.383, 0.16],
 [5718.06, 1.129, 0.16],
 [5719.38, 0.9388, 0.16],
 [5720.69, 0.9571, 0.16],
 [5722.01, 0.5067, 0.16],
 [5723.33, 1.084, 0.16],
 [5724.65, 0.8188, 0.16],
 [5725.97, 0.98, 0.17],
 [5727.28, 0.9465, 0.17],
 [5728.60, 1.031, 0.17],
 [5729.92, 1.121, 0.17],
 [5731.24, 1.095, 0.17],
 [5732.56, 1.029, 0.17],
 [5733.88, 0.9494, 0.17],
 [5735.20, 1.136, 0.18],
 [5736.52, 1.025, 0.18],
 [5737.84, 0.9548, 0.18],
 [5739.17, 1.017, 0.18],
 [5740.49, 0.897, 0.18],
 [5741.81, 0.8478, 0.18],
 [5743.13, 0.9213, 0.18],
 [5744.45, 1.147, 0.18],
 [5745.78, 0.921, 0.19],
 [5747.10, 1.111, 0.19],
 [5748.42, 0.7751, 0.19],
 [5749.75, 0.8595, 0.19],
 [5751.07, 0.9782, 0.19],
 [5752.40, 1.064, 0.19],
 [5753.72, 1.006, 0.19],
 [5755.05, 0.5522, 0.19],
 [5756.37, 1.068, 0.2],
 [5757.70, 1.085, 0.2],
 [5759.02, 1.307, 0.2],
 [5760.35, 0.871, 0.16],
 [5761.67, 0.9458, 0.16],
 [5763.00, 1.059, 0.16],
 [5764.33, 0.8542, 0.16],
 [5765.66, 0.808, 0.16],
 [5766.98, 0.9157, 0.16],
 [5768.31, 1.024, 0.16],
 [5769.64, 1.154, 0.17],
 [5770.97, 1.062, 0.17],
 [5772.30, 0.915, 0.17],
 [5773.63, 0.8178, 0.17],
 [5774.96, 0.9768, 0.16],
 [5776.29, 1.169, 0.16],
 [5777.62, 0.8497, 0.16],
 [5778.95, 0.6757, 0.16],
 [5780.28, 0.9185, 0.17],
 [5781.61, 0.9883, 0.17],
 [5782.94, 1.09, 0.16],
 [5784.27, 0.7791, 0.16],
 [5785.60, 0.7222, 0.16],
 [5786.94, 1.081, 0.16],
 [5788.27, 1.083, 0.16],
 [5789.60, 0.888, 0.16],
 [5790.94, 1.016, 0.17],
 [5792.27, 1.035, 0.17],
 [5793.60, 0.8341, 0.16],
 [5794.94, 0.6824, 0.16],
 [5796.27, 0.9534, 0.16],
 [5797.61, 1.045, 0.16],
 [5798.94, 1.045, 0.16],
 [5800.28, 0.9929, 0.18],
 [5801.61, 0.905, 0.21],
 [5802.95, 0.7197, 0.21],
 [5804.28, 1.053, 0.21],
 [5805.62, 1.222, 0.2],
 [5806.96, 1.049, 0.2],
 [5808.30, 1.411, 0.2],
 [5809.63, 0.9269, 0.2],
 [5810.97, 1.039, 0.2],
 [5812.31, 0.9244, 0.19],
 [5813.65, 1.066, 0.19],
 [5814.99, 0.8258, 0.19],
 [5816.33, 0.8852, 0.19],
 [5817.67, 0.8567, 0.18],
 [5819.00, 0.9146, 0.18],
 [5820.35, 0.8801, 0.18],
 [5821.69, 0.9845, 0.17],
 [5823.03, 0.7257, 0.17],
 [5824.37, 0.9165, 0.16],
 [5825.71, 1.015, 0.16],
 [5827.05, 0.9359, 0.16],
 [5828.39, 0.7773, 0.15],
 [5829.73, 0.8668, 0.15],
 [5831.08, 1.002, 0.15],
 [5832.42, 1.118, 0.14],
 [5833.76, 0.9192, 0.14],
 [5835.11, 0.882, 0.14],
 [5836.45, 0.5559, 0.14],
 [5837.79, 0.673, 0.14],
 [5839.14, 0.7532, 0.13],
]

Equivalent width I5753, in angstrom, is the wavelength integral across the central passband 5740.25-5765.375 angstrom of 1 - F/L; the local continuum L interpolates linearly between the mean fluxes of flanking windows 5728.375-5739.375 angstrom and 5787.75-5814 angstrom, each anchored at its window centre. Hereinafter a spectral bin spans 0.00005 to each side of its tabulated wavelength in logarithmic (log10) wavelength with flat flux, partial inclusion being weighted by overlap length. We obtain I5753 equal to 1.6 angstrom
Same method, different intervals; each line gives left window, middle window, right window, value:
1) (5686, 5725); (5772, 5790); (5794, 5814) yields 1.3 angstrom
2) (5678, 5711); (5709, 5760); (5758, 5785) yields 0.7 angstrom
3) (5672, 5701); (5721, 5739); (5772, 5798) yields 0.6 angstrom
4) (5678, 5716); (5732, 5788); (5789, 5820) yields 2.0 angstrom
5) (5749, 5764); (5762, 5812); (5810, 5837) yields -1.2 angstrom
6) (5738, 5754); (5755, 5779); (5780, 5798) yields -0.6 angstrom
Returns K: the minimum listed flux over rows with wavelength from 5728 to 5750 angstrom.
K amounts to 0.7751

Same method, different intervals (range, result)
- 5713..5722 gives 0.9147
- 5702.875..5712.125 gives 0.6974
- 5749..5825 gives 0.5522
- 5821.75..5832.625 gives 0.7257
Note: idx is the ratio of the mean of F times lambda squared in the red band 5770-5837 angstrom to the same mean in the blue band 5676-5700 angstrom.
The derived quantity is 0.9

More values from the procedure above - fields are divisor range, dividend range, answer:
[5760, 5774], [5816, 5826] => 0.96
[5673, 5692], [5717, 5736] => 0.90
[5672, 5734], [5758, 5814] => 0.97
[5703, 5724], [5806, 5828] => 1.01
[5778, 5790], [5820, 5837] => 0.99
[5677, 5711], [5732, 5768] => 0.94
